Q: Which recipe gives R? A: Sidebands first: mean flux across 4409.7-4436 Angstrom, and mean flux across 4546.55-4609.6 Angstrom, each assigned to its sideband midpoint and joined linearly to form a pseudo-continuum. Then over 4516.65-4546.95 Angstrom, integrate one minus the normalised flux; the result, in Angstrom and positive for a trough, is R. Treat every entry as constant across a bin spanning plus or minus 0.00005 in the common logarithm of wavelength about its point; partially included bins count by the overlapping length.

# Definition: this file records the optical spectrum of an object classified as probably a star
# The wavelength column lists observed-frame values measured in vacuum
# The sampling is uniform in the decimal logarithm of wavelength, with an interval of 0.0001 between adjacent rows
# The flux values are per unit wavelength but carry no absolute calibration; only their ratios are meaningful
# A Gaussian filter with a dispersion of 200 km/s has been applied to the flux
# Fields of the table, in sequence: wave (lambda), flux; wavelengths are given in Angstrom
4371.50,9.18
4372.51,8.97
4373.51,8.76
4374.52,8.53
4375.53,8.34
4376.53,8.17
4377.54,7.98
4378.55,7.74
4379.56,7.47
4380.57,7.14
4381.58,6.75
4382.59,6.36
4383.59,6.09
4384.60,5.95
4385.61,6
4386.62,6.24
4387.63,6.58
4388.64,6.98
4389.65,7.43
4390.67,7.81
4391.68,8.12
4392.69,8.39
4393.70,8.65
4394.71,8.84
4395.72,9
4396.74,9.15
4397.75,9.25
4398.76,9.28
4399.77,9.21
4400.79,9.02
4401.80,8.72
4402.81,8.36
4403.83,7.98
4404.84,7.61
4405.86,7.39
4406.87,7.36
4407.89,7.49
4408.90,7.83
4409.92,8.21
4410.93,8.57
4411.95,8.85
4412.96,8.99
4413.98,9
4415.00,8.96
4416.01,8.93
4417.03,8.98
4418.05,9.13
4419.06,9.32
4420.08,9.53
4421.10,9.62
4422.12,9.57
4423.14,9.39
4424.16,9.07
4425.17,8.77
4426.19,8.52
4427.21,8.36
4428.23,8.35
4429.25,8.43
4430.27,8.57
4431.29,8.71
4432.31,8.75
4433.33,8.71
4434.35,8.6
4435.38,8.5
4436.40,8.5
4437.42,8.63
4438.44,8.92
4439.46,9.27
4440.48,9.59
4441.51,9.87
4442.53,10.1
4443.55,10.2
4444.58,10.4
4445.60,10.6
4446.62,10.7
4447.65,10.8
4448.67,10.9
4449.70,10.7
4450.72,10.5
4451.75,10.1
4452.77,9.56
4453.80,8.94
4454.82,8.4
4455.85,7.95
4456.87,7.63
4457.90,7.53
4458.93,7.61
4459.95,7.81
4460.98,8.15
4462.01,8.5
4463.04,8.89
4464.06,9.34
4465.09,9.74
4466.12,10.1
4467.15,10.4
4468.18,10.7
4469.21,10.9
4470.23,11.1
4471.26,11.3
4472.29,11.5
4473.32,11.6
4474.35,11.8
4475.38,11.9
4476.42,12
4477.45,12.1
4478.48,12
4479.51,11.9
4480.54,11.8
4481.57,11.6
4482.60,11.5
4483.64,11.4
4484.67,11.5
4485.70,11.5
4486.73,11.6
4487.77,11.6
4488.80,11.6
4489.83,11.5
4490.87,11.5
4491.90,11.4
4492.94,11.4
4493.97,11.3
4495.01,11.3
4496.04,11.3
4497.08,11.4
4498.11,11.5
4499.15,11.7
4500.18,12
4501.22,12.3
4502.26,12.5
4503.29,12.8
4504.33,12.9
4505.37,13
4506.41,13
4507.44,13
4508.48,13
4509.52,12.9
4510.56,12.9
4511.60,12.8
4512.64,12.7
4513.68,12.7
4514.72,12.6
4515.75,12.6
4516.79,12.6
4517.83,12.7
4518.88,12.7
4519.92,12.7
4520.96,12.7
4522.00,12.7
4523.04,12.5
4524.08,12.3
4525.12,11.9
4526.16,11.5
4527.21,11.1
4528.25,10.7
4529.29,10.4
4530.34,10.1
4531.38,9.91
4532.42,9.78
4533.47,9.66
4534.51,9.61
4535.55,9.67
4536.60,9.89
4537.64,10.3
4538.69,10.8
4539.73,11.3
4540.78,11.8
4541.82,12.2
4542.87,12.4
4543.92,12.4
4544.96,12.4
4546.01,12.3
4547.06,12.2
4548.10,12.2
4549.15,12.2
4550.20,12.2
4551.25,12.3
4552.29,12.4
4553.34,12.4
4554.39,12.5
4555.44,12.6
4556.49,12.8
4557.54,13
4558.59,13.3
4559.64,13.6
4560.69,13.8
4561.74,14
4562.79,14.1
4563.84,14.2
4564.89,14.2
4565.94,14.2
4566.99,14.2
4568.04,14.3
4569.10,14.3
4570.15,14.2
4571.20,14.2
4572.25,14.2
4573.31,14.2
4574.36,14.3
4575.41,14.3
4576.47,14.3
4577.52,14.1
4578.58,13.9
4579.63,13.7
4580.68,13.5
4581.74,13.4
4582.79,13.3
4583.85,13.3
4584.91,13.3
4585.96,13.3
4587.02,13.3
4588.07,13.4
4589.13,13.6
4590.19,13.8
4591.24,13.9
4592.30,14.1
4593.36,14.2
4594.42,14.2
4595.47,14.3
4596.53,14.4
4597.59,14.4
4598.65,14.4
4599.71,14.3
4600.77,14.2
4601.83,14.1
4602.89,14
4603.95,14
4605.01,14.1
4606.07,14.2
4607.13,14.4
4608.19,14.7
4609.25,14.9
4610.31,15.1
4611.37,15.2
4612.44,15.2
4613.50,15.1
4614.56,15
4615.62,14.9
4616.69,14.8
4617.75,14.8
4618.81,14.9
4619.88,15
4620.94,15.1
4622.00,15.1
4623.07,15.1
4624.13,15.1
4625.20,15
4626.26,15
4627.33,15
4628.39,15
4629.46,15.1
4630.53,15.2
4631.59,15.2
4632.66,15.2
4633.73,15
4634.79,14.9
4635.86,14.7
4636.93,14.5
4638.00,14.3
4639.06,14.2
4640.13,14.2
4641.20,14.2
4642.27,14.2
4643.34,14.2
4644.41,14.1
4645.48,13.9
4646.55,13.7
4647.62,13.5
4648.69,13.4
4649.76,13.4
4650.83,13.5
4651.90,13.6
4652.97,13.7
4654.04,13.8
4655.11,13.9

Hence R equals 2.1 Angstrom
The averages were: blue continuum 8.87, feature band 11.4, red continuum 13.7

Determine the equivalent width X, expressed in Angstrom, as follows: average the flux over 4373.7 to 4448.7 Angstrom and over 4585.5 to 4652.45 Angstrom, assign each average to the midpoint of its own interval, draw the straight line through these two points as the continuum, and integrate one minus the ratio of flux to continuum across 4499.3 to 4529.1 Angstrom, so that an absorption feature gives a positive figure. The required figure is -2.6 Angstrom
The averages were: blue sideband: 8.53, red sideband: 14.4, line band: 12.5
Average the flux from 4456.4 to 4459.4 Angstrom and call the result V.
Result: 7.57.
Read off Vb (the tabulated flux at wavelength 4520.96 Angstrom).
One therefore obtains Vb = 12.7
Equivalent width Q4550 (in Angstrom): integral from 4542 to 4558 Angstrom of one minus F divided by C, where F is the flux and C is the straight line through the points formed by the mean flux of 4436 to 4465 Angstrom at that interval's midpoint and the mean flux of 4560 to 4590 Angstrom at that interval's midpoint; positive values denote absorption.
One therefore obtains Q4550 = 0.7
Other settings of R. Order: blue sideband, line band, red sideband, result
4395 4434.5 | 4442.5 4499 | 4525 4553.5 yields -4.04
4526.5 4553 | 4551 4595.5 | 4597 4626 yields -2.97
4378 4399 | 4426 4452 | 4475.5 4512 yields 0.70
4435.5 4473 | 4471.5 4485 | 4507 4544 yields -1.86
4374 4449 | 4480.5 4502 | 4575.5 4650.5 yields -1.44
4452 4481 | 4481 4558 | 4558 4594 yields -0.10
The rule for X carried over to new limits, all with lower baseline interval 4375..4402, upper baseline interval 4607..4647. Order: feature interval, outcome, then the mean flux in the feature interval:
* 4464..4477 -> -1.04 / 11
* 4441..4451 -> -1.05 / 10.5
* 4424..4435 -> 0.47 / 8.61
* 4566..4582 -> -1.05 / 14.1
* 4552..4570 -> -0.99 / 13.5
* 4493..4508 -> -1.42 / 12.1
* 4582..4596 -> -0.02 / 13.7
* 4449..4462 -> 1.31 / 8.76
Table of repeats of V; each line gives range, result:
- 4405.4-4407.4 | 7.37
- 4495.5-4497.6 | 11.4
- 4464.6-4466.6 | 9.91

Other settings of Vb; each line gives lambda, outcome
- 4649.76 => 13.4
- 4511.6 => 12.8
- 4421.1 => 9.62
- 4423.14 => 9.39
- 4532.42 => 9.78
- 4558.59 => 13.3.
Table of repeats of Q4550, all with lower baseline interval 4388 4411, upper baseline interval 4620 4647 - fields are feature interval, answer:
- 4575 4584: -0.4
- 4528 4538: 1.6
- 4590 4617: -1.1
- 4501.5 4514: -1.8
